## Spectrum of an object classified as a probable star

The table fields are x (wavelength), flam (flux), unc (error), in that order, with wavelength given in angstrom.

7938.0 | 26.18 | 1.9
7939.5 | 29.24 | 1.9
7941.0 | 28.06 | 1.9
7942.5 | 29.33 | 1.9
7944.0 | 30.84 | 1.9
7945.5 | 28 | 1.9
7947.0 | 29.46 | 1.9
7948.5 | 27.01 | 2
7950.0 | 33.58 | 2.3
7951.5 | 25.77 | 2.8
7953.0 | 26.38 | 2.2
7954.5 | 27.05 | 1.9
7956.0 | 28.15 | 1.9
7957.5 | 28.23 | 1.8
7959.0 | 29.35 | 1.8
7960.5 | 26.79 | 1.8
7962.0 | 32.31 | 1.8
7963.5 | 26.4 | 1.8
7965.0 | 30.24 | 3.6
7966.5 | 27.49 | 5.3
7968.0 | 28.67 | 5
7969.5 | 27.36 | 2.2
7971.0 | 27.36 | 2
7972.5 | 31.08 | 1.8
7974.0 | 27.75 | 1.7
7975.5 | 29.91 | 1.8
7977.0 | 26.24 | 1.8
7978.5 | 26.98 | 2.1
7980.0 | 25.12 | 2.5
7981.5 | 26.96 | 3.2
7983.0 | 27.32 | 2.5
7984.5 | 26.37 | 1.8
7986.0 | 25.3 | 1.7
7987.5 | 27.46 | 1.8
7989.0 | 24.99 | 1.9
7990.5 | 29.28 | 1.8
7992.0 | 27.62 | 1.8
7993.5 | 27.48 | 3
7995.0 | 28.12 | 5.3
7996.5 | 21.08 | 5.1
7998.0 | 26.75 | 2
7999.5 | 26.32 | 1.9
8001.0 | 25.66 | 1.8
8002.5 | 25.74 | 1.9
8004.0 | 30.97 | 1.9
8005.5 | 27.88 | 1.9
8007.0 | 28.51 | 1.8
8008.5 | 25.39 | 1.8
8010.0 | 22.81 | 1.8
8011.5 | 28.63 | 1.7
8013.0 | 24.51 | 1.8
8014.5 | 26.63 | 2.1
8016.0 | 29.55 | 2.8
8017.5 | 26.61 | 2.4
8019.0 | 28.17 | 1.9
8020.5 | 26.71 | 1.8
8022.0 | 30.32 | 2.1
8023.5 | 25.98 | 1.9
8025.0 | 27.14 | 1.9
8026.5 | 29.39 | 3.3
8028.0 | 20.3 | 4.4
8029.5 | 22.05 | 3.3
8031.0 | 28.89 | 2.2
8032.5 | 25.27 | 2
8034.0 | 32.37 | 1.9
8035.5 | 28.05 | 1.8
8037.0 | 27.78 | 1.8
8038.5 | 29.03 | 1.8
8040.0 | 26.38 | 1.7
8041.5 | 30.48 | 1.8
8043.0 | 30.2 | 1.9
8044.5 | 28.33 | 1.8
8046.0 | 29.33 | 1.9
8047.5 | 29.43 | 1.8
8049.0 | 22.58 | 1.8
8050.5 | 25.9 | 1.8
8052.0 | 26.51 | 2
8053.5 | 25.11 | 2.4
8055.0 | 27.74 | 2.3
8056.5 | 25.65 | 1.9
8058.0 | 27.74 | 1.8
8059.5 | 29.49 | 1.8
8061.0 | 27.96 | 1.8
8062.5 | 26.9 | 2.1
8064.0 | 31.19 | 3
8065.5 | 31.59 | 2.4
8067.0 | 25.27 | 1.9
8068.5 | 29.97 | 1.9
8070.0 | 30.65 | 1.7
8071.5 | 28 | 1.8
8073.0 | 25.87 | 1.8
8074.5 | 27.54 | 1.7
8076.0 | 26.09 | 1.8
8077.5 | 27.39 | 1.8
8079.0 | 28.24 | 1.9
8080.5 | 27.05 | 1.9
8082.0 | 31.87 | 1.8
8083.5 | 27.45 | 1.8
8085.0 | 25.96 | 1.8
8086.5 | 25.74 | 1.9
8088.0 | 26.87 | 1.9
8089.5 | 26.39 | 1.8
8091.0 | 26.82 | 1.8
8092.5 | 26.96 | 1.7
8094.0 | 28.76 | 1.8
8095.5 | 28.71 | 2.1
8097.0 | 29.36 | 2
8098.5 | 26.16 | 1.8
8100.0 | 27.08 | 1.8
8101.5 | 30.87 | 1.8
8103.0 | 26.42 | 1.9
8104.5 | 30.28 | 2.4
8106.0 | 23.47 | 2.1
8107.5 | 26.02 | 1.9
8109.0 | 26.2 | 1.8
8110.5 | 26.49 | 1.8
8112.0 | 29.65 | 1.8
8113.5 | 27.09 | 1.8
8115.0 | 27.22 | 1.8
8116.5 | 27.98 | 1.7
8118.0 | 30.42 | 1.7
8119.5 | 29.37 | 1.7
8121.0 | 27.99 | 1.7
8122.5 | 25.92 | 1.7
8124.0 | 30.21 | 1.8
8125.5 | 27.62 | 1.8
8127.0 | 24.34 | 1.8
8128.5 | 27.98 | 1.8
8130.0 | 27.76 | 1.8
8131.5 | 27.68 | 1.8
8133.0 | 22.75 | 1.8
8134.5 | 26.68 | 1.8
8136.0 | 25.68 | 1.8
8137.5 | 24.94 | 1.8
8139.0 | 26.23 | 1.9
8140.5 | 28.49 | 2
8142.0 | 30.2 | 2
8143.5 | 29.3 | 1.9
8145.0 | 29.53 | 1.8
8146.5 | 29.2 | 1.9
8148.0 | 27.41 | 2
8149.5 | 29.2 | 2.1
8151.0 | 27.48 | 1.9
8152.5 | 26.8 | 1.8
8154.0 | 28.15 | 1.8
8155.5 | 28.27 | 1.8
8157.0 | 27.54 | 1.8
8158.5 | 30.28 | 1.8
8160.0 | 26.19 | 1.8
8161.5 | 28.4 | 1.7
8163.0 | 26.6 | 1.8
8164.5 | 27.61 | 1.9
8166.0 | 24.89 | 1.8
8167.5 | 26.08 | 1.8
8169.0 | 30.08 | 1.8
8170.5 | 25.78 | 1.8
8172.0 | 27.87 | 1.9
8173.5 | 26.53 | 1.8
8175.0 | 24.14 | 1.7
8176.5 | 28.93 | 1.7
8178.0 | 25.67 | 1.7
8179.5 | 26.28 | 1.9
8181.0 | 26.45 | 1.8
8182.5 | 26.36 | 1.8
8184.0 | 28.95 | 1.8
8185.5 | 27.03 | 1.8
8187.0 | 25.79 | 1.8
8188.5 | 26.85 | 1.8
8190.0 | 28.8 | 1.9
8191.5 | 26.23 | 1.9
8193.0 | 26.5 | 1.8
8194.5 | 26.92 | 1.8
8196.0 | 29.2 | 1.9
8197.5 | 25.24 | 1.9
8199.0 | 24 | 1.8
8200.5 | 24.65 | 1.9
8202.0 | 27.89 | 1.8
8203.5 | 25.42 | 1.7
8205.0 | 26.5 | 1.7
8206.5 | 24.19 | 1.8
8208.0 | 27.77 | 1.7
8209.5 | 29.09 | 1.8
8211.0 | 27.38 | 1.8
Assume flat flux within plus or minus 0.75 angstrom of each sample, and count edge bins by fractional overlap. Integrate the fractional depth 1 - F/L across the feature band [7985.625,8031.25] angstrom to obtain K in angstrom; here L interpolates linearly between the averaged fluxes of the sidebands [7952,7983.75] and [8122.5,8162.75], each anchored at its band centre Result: 2.00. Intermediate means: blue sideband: 27.9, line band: 26.6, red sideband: 27.6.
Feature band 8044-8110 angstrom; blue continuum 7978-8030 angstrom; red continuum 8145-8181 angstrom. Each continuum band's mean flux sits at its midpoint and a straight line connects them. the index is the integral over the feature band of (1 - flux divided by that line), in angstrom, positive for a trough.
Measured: -1.47 angstrom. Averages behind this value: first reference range 26.6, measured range 27.6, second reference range 27.4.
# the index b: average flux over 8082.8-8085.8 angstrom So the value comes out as 26.7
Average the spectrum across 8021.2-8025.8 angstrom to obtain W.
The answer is 27.8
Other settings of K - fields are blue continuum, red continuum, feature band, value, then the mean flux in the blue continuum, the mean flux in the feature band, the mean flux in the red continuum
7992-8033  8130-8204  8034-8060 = -1.0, 26.6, 27.8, 27.1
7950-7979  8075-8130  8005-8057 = 1.4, 28.2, 27.1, 27.6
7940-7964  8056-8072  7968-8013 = 2.6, 28.6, 27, 28.6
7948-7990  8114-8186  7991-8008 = 0.5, 27.8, 26.9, 27.4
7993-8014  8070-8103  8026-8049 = -0.6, 26.4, 27.6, 27.6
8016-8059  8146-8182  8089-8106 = -0.3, 27.3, 27.8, 27.3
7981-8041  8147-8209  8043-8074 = -1.0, 26.9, 27.8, 27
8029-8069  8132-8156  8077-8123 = 0.1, 27.8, 27.6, 27.5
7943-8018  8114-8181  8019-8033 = 0.6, 27.5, 26.3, 27.4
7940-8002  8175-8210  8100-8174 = -1.7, 27.7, 27.5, 26.7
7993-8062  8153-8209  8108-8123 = -0.5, 27.1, 27.8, 26.9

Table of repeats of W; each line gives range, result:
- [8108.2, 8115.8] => 27.3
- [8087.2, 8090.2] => 26.6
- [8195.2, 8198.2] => 27.2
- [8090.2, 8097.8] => 28.1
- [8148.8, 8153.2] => 27.8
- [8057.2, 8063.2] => 28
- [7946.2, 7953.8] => 28.4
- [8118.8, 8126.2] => 28.2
